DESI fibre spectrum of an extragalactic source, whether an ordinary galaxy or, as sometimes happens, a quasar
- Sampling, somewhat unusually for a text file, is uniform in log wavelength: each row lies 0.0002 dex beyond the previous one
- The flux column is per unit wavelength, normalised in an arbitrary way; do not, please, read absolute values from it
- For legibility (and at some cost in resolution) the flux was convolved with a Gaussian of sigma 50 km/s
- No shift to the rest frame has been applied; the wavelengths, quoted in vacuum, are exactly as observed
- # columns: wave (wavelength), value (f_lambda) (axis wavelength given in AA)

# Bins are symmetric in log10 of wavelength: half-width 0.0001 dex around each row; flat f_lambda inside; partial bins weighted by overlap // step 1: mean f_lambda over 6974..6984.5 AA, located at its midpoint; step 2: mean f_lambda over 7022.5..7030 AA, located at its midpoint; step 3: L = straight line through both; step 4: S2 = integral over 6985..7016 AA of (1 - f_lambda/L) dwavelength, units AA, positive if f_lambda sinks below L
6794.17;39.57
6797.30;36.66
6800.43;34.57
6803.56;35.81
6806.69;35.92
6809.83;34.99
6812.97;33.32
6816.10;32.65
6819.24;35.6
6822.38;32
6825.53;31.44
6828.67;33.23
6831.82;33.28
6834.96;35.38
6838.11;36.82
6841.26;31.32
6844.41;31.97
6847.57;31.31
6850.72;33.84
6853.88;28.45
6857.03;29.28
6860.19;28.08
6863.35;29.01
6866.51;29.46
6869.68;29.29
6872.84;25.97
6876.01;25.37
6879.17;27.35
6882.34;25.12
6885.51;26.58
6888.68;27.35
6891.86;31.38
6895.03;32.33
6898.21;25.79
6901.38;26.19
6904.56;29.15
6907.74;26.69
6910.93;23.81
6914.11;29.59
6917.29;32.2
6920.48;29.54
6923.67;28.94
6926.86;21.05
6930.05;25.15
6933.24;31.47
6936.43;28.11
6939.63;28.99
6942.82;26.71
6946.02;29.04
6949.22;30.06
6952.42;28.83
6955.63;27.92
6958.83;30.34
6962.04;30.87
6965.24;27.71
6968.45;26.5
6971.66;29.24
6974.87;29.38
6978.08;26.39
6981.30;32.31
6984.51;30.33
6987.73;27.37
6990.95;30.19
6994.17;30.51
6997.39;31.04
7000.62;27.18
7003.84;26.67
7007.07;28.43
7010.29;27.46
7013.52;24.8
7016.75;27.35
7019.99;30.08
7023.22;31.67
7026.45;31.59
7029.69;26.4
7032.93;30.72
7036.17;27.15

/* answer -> 1.7 AA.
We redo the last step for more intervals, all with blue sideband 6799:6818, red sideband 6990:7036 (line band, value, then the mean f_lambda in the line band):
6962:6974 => 0.7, 28.3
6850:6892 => 6.0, 28.1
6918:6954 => 3.3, 28.1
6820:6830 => 0.5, 32.5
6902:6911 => 1.4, 26.9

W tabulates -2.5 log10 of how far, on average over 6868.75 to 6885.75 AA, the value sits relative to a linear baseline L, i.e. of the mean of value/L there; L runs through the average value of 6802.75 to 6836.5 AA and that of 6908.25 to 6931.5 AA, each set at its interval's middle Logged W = 0.14 mag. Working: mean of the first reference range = 33.9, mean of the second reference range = 27.2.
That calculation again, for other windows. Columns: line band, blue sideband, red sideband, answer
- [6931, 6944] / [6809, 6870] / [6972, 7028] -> 0.054 mag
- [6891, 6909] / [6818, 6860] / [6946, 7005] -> 0.088 mag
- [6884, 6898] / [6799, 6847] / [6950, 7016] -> 0.092 mag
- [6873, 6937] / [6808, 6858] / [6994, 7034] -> 0.132 mag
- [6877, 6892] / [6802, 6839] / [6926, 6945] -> 0.120 mag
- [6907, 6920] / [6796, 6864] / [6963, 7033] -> 0.095 mag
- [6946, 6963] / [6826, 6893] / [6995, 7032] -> -0.015 mag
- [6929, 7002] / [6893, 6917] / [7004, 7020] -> -0.054 mag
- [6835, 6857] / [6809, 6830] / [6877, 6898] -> -0.035 mag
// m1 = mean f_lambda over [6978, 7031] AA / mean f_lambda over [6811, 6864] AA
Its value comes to 0.90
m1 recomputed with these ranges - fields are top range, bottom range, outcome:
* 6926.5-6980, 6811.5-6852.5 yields 0.85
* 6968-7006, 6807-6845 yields 0.86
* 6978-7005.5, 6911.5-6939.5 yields 1.04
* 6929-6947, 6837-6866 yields 0.91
